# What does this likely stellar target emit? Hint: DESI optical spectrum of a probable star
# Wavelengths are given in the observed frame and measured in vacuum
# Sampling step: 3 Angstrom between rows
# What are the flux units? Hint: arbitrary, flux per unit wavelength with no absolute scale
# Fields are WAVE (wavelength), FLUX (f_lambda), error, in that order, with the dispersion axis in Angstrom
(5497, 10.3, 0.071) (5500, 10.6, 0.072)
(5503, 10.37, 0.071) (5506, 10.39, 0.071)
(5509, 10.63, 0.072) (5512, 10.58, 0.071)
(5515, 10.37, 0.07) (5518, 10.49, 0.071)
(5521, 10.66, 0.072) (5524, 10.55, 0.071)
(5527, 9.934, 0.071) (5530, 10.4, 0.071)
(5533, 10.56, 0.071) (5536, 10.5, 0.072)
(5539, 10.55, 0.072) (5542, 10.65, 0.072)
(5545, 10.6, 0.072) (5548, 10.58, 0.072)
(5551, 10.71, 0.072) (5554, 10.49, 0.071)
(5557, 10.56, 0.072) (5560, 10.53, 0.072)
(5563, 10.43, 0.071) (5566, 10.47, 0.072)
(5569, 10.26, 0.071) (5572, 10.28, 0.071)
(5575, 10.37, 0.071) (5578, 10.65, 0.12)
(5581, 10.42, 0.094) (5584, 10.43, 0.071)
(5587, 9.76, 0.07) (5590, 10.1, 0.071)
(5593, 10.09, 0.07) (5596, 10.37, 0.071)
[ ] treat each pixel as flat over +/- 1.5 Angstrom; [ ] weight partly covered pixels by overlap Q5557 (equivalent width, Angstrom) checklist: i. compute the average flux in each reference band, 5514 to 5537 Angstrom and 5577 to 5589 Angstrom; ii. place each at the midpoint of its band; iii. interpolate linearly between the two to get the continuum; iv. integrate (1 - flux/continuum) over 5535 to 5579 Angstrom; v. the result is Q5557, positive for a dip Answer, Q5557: -0.6 Angstrom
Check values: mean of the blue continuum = 10.4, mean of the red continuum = 10.3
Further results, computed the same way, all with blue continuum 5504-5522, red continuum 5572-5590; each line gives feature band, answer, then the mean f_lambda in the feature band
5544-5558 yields -0.3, 10.6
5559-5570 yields -0.1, 10.4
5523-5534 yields 0.1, 10.3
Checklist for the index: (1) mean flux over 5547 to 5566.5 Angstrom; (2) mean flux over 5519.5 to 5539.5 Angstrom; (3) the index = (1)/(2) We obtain 1.0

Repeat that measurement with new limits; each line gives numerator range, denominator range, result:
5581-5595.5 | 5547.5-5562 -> 0.96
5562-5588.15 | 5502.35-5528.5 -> 0.99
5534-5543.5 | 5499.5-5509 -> 1.01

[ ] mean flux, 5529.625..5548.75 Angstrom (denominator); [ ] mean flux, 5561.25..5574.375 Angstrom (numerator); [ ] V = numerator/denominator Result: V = 1.0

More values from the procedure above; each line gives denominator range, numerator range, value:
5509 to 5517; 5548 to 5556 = 1.01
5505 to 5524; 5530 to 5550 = 1.00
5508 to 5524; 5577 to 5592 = 0.97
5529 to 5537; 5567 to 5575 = 0.98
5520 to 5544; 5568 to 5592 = 0.98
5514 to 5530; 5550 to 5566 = 1.01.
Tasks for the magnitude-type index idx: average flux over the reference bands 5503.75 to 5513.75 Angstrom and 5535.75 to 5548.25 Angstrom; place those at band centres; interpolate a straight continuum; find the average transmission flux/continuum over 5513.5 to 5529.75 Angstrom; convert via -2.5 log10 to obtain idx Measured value 0.01 mag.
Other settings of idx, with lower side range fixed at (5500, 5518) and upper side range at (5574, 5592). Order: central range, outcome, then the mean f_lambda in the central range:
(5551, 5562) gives -0.02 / 10.5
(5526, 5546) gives -0.01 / 10.5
